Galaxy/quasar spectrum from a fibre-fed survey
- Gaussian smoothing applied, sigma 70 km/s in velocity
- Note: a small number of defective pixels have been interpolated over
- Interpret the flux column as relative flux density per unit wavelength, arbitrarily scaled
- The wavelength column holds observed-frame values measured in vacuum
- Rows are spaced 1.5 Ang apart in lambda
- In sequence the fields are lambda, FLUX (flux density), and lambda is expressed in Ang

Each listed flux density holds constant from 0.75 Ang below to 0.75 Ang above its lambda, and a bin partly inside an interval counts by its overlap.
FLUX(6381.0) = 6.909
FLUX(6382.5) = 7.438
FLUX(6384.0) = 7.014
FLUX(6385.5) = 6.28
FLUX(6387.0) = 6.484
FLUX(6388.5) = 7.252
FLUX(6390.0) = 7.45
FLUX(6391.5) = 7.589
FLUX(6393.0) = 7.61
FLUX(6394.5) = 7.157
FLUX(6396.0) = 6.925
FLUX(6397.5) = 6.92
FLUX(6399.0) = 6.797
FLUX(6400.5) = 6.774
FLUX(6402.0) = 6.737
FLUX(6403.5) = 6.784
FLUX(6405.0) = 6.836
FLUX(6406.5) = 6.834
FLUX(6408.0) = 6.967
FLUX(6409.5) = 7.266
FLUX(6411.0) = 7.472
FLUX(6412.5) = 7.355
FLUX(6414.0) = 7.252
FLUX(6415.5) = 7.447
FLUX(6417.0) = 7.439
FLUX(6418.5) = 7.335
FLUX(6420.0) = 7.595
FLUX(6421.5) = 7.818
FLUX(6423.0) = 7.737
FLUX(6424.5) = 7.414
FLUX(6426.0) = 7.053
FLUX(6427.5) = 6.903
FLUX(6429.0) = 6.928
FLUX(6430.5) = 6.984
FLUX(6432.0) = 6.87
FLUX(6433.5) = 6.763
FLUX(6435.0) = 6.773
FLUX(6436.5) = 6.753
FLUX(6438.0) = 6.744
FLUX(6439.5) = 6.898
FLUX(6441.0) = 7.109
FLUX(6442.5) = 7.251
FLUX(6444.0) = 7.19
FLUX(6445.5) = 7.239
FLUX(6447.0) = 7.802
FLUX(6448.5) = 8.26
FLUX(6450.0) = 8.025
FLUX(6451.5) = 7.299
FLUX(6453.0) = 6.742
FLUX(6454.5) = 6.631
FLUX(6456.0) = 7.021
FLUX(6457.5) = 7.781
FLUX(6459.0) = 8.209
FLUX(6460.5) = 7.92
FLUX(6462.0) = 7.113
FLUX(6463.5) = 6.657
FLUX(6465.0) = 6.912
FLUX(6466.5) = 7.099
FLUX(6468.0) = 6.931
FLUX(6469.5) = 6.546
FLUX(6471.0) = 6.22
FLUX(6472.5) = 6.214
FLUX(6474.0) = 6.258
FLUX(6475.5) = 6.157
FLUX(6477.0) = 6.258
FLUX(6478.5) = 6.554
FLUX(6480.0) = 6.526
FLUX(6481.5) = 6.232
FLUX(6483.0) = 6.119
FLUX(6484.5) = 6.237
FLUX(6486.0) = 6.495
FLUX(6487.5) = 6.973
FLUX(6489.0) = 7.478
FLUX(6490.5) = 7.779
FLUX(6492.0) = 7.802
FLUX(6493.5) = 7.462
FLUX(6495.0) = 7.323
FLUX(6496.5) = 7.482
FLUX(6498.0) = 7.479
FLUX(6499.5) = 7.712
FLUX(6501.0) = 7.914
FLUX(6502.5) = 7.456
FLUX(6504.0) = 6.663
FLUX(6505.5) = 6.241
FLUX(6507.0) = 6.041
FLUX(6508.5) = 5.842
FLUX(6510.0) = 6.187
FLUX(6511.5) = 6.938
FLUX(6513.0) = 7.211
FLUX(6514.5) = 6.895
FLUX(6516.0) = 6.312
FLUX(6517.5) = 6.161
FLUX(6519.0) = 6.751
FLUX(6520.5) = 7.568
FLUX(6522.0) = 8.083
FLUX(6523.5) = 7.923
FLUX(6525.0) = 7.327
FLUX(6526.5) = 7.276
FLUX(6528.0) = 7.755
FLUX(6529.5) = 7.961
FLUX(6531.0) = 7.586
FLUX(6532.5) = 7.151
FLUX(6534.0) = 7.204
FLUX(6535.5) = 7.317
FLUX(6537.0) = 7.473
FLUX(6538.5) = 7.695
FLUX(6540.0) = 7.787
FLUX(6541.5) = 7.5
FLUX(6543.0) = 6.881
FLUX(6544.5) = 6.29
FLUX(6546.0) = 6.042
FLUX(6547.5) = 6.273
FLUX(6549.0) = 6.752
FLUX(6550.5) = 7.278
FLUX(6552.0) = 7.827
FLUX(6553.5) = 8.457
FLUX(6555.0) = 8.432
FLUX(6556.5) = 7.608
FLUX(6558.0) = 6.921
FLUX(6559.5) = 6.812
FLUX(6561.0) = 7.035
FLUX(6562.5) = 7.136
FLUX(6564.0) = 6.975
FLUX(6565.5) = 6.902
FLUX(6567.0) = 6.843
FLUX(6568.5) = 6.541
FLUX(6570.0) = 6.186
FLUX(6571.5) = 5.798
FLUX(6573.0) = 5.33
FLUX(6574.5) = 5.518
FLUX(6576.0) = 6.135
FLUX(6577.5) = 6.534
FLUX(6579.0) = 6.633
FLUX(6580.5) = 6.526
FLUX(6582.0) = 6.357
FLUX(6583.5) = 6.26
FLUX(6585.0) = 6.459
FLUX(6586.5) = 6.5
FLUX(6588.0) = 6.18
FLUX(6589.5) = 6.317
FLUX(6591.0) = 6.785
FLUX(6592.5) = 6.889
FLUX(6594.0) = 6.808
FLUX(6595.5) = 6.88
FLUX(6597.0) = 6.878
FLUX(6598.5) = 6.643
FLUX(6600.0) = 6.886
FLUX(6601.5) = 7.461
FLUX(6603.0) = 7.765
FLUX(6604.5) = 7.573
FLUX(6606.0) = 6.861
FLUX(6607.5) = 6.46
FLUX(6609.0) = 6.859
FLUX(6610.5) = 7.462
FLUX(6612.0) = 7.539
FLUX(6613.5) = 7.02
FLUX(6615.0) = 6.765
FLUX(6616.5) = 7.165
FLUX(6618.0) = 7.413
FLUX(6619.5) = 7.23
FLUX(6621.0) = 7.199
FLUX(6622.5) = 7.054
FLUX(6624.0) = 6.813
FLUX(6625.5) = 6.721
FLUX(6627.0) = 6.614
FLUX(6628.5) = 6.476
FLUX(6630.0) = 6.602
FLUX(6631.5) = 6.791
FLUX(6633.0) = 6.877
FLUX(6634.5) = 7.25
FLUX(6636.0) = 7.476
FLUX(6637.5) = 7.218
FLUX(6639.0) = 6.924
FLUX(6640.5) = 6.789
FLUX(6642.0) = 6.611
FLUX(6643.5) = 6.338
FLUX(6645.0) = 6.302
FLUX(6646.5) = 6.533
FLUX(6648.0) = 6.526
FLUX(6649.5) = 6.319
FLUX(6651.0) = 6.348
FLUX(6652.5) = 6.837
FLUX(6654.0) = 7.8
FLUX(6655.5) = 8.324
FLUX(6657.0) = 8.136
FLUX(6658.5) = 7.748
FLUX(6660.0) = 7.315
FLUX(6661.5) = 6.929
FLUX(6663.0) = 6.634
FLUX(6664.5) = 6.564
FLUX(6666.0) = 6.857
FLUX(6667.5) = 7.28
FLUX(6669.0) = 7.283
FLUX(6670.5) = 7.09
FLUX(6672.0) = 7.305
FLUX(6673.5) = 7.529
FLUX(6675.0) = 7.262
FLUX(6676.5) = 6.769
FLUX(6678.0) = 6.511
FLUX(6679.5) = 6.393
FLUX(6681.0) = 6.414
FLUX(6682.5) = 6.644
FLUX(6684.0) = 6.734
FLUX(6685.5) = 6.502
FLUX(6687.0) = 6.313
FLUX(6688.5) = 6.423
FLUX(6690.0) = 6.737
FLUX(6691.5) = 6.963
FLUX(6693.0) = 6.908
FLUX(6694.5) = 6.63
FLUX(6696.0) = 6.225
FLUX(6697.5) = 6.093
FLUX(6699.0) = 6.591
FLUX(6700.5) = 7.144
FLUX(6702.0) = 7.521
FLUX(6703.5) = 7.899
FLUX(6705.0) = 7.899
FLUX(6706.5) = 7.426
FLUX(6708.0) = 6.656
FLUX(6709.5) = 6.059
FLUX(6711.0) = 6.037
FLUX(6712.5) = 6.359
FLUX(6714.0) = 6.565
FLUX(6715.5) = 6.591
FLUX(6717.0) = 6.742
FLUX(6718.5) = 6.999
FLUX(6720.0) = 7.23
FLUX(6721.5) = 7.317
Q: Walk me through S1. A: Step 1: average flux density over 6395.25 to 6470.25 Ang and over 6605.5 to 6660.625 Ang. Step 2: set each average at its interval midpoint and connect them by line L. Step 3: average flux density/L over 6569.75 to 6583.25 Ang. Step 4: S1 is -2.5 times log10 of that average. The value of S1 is 0.15 mag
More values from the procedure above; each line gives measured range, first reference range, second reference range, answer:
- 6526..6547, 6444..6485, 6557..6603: -0.084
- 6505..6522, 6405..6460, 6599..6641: 0.084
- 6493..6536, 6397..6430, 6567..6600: -0.067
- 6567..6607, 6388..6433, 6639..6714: 0.064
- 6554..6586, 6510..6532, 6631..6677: 0.083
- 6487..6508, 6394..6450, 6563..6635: -0.042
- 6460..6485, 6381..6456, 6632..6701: 0.081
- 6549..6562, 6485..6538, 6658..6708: -0.057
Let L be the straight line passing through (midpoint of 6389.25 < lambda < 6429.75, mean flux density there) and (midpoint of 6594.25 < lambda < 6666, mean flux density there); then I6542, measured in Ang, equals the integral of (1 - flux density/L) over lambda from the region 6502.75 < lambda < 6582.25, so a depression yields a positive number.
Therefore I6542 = 1.7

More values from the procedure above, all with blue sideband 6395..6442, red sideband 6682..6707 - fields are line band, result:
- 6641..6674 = -0.6 Ang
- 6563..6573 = 0.7 Ang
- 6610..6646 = -0.1 Ang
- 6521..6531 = -1.0 Ang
